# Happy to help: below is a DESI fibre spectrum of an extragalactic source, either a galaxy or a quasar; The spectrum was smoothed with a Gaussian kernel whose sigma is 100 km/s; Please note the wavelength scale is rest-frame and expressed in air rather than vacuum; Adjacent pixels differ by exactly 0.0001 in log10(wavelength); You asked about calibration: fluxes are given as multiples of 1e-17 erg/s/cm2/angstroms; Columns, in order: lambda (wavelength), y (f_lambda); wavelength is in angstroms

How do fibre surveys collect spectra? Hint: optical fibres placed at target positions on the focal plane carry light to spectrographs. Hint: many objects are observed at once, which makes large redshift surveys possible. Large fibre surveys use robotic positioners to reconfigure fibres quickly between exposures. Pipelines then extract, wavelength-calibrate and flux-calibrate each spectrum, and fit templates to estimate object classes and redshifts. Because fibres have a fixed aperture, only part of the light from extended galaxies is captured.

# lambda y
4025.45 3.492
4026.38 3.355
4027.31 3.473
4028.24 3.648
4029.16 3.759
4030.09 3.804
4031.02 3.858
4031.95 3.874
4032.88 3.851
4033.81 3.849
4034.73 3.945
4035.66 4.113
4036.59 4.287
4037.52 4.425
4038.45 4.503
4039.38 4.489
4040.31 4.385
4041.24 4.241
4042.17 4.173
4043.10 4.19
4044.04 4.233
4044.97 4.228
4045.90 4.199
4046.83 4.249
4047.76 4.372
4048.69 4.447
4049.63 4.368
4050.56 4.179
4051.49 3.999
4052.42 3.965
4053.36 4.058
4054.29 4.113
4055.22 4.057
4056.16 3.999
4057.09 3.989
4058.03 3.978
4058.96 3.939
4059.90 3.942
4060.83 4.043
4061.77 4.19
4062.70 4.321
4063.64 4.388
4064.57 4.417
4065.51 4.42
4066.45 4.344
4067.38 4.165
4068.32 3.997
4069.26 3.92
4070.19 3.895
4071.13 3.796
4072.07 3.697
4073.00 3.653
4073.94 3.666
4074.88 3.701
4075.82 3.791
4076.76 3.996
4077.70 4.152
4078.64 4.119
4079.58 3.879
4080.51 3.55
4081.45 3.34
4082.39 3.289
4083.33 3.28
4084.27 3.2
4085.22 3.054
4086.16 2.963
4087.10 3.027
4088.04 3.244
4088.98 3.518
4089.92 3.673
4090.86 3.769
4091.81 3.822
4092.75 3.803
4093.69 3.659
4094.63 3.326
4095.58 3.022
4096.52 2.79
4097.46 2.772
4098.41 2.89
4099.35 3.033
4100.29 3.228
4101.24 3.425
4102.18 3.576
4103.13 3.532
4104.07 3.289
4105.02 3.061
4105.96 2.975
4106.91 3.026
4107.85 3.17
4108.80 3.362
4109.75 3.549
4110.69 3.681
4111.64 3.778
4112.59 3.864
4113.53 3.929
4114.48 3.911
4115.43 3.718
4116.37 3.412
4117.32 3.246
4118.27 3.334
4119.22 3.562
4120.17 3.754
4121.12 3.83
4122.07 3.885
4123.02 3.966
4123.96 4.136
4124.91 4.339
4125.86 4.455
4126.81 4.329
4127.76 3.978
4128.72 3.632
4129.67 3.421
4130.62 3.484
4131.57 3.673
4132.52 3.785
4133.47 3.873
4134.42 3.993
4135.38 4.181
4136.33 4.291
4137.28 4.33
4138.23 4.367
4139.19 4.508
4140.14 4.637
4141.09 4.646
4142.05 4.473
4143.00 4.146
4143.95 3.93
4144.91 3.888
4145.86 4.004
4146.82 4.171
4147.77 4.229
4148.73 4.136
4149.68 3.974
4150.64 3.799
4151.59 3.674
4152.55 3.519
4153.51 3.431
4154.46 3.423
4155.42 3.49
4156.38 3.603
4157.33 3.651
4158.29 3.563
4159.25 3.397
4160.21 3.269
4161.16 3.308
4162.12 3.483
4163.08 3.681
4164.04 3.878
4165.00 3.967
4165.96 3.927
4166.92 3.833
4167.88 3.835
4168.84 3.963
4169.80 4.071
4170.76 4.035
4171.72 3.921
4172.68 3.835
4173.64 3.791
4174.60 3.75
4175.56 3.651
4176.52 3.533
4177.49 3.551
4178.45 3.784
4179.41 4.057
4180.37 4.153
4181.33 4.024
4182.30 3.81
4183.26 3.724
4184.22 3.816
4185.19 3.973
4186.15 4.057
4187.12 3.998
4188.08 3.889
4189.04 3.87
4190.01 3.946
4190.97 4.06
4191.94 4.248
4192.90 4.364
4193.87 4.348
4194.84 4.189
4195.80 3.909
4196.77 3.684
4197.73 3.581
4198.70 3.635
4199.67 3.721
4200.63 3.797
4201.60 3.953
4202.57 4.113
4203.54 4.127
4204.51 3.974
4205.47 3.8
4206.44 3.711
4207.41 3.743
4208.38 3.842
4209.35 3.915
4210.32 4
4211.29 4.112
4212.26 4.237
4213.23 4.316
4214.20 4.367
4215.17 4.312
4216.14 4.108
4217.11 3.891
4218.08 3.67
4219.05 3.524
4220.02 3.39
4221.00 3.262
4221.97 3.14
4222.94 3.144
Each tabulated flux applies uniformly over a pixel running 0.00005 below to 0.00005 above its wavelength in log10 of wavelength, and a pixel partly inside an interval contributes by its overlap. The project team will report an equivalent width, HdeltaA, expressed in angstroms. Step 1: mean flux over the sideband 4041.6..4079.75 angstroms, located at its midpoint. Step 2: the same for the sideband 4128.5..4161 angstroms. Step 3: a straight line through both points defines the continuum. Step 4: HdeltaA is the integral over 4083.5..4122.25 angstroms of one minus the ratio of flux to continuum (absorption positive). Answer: 5.7 angstroms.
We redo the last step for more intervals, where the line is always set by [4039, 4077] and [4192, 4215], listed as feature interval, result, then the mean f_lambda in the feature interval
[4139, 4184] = 1.90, 3.85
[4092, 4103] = 2.21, 3.25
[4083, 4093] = 1.69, 3.39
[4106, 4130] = 1.98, 3.72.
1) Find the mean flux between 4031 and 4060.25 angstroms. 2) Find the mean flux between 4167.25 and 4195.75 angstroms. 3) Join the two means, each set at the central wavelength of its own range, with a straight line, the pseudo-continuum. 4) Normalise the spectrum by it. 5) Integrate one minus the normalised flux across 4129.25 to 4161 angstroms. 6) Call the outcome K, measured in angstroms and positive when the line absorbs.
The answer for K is 0.7 angstroms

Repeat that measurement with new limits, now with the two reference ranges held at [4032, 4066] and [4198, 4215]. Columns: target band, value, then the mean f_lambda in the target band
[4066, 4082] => 1.1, 3.86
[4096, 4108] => 2.8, 3.14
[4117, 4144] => 0.4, 4.01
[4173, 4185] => 0.6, 3.81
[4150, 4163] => 1.7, 3.52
